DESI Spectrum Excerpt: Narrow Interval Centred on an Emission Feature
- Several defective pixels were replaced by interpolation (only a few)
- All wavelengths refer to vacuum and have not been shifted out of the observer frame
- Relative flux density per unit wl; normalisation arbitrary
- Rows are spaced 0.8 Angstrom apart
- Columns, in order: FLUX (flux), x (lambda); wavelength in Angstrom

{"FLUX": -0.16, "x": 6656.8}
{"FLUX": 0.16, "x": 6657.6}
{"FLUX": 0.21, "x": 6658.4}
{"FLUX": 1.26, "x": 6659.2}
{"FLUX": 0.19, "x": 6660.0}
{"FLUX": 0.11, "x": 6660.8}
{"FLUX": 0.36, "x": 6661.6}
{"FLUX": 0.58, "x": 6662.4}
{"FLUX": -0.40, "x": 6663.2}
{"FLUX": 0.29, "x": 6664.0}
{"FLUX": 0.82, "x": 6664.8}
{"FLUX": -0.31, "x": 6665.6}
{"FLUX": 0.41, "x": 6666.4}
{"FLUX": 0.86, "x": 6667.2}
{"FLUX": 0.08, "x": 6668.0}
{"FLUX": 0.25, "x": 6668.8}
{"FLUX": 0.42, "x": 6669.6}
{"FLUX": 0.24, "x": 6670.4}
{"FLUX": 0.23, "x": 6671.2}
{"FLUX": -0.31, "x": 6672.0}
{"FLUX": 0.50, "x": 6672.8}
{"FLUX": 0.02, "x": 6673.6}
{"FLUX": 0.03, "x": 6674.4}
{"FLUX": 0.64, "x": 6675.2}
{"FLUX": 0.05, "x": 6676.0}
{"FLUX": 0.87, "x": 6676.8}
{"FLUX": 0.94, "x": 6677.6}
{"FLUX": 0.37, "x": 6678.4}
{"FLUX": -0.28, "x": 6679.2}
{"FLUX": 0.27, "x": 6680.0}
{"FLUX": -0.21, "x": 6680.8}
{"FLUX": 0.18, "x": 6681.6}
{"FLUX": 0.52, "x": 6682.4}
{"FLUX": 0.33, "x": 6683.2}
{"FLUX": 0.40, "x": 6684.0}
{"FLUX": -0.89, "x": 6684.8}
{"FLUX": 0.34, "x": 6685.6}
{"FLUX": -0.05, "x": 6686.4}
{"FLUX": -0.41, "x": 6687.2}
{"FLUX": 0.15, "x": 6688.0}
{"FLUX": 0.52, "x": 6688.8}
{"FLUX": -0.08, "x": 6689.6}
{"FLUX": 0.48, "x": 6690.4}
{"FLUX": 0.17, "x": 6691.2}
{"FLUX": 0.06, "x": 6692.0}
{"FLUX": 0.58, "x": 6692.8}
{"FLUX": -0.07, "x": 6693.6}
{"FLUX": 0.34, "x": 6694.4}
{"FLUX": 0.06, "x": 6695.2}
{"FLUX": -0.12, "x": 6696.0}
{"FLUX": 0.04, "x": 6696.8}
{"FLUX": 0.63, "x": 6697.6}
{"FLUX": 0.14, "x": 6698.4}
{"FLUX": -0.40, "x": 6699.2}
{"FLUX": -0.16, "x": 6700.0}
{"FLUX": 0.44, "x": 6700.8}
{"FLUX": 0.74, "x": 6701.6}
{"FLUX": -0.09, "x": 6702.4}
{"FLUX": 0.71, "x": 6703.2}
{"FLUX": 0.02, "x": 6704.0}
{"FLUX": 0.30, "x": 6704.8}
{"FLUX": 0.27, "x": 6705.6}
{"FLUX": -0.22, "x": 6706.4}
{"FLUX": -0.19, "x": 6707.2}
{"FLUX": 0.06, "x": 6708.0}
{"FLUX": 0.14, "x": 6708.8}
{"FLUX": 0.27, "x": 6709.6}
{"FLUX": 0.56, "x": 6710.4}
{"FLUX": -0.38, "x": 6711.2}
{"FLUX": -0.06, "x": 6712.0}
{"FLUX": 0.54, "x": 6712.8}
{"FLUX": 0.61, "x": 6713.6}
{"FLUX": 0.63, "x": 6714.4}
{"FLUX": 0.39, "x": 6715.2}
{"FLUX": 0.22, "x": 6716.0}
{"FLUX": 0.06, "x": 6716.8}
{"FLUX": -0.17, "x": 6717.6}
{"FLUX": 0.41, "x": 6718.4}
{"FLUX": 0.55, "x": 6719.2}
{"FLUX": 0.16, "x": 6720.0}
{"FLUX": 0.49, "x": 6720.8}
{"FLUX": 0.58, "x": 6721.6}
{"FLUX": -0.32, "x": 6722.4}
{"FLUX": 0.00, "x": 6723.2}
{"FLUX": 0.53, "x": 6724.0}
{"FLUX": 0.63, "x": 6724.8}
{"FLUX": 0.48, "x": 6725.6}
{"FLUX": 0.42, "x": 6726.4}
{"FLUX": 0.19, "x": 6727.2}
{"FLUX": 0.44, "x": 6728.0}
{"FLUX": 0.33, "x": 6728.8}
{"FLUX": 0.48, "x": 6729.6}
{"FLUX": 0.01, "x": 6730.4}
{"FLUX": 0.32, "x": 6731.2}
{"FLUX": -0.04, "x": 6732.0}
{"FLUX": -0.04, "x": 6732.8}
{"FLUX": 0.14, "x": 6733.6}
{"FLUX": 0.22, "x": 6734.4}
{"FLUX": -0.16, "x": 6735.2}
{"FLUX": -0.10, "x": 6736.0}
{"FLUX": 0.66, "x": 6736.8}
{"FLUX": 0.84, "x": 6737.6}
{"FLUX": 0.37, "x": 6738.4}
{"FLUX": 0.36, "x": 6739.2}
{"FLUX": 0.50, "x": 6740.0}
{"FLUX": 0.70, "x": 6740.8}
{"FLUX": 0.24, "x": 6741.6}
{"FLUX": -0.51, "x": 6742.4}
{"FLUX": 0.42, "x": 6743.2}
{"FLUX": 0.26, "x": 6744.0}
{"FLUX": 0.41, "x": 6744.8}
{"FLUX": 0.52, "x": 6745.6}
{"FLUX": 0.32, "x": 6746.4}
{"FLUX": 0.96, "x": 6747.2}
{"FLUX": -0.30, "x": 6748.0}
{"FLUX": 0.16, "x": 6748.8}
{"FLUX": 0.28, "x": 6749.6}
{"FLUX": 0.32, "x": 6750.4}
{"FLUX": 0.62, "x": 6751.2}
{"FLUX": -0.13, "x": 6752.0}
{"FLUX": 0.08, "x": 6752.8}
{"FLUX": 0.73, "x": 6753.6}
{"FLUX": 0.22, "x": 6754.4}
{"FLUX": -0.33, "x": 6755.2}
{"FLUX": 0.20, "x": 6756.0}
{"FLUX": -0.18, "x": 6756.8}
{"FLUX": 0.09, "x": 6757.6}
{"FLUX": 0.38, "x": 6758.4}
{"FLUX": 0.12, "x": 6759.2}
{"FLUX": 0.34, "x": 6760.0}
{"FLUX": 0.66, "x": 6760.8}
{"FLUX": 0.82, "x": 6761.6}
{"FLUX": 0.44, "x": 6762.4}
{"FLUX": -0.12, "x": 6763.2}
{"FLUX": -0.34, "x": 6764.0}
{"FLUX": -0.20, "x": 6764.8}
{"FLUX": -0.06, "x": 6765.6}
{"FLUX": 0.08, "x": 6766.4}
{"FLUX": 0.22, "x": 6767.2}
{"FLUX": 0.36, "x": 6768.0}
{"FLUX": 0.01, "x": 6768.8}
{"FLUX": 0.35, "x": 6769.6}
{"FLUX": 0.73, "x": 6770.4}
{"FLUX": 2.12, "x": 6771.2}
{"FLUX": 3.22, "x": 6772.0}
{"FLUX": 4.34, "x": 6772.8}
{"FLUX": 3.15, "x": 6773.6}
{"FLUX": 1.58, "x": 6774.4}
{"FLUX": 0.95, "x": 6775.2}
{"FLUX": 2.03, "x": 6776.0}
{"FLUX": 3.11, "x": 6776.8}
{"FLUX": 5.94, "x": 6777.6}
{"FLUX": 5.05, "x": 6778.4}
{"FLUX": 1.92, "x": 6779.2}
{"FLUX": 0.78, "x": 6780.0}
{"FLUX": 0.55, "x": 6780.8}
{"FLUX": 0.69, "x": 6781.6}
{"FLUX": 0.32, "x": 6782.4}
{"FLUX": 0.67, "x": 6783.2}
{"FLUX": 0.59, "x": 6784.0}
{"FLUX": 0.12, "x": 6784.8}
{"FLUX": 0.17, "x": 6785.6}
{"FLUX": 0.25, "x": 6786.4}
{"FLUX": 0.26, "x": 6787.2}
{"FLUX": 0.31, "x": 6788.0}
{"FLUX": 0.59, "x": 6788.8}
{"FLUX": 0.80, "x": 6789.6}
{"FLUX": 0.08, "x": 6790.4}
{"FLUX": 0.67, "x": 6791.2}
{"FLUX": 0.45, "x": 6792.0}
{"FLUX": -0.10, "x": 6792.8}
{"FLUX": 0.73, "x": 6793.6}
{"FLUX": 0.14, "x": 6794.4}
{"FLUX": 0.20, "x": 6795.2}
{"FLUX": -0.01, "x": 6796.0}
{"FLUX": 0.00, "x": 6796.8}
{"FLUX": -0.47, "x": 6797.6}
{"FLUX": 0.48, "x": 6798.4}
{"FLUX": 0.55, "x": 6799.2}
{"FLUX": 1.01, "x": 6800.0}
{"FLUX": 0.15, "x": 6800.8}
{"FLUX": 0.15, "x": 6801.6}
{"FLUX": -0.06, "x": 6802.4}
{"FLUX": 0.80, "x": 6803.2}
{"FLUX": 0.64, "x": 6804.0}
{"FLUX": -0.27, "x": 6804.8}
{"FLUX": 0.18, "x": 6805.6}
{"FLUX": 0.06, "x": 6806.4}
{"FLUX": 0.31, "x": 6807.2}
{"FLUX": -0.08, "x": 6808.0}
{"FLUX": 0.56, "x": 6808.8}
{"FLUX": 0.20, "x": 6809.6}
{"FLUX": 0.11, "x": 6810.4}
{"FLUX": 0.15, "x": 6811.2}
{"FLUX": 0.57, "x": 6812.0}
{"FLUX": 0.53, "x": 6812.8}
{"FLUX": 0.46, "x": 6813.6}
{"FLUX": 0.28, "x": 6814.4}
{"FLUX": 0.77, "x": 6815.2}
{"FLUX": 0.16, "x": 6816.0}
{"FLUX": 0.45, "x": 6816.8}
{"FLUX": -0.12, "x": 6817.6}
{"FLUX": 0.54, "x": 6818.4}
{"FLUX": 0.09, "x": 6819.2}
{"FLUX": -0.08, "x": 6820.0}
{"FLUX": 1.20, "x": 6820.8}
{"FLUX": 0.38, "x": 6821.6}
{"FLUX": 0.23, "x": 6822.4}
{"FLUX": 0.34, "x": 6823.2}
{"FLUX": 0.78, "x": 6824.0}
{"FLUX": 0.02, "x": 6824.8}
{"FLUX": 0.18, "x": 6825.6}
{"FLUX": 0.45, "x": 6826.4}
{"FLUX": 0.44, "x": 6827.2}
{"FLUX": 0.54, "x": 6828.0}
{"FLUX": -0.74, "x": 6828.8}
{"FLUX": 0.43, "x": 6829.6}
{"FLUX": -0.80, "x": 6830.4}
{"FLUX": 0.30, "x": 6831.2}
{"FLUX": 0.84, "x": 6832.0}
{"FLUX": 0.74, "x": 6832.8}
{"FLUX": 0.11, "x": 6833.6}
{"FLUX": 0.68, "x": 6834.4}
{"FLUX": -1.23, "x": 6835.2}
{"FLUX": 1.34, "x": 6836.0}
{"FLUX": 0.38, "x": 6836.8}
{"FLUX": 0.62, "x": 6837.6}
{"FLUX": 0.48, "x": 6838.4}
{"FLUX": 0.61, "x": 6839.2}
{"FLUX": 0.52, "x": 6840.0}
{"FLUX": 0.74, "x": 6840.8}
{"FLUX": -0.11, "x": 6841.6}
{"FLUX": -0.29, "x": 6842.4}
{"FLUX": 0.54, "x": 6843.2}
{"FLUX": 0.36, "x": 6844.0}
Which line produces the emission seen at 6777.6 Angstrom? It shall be [O II]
